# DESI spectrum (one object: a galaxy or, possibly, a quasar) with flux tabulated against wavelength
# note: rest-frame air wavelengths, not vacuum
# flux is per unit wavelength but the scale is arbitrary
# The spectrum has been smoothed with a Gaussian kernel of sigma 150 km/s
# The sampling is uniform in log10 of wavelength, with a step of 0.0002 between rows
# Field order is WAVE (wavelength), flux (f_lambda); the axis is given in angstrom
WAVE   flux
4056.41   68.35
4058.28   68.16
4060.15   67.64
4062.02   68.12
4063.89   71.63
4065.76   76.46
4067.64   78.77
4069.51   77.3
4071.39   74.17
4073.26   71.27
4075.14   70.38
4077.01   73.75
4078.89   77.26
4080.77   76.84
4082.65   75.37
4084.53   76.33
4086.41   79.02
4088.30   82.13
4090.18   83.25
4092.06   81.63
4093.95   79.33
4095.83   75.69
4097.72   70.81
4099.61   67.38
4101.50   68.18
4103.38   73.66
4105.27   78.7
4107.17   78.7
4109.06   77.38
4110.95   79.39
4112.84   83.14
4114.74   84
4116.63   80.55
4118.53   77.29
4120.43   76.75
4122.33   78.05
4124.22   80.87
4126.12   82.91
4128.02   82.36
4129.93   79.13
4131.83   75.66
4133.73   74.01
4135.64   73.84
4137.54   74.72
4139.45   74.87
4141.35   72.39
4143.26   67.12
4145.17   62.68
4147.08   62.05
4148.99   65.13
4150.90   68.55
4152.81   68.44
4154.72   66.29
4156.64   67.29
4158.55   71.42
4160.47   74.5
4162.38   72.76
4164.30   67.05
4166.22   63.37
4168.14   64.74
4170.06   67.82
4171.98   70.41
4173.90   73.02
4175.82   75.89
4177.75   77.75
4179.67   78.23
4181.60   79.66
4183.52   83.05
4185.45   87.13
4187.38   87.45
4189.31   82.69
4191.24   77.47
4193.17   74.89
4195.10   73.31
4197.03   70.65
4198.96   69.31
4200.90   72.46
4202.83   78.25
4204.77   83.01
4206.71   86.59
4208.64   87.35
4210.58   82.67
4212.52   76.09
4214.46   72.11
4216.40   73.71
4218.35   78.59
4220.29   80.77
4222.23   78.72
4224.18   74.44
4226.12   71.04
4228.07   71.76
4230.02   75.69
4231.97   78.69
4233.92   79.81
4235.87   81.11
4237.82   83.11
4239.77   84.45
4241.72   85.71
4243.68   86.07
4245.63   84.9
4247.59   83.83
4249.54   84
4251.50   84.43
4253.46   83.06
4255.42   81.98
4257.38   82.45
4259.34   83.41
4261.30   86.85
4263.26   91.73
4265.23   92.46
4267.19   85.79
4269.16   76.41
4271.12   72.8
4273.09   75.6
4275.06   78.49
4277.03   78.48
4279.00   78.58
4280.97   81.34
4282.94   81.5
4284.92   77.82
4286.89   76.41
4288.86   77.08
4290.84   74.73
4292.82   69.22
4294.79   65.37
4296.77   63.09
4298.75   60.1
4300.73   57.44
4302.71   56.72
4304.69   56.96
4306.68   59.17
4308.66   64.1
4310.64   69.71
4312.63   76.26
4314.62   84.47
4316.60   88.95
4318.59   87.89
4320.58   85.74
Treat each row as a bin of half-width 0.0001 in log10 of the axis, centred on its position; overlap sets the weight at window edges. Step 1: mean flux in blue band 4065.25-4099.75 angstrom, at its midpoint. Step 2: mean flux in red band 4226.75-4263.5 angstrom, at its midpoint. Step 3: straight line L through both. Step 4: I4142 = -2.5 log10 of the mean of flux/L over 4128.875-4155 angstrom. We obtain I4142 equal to 0.118 mag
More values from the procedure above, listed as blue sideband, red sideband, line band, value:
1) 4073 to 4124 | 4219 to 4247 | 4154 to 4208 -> 0.05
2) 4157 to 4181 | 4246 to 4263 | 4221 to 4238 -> 0.05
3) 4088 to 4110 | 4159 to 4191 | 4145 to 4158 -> 0.14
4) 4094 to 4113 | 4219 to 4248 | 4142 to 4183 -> 0.11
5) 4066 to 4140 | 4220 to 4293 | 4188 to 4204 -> 0.05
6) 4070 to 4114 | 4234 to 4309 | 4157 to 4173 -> 0.11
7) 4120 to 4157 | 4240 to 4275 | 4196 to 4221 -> 0.02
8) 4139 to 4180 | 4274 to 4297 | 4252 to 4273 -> -0.12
